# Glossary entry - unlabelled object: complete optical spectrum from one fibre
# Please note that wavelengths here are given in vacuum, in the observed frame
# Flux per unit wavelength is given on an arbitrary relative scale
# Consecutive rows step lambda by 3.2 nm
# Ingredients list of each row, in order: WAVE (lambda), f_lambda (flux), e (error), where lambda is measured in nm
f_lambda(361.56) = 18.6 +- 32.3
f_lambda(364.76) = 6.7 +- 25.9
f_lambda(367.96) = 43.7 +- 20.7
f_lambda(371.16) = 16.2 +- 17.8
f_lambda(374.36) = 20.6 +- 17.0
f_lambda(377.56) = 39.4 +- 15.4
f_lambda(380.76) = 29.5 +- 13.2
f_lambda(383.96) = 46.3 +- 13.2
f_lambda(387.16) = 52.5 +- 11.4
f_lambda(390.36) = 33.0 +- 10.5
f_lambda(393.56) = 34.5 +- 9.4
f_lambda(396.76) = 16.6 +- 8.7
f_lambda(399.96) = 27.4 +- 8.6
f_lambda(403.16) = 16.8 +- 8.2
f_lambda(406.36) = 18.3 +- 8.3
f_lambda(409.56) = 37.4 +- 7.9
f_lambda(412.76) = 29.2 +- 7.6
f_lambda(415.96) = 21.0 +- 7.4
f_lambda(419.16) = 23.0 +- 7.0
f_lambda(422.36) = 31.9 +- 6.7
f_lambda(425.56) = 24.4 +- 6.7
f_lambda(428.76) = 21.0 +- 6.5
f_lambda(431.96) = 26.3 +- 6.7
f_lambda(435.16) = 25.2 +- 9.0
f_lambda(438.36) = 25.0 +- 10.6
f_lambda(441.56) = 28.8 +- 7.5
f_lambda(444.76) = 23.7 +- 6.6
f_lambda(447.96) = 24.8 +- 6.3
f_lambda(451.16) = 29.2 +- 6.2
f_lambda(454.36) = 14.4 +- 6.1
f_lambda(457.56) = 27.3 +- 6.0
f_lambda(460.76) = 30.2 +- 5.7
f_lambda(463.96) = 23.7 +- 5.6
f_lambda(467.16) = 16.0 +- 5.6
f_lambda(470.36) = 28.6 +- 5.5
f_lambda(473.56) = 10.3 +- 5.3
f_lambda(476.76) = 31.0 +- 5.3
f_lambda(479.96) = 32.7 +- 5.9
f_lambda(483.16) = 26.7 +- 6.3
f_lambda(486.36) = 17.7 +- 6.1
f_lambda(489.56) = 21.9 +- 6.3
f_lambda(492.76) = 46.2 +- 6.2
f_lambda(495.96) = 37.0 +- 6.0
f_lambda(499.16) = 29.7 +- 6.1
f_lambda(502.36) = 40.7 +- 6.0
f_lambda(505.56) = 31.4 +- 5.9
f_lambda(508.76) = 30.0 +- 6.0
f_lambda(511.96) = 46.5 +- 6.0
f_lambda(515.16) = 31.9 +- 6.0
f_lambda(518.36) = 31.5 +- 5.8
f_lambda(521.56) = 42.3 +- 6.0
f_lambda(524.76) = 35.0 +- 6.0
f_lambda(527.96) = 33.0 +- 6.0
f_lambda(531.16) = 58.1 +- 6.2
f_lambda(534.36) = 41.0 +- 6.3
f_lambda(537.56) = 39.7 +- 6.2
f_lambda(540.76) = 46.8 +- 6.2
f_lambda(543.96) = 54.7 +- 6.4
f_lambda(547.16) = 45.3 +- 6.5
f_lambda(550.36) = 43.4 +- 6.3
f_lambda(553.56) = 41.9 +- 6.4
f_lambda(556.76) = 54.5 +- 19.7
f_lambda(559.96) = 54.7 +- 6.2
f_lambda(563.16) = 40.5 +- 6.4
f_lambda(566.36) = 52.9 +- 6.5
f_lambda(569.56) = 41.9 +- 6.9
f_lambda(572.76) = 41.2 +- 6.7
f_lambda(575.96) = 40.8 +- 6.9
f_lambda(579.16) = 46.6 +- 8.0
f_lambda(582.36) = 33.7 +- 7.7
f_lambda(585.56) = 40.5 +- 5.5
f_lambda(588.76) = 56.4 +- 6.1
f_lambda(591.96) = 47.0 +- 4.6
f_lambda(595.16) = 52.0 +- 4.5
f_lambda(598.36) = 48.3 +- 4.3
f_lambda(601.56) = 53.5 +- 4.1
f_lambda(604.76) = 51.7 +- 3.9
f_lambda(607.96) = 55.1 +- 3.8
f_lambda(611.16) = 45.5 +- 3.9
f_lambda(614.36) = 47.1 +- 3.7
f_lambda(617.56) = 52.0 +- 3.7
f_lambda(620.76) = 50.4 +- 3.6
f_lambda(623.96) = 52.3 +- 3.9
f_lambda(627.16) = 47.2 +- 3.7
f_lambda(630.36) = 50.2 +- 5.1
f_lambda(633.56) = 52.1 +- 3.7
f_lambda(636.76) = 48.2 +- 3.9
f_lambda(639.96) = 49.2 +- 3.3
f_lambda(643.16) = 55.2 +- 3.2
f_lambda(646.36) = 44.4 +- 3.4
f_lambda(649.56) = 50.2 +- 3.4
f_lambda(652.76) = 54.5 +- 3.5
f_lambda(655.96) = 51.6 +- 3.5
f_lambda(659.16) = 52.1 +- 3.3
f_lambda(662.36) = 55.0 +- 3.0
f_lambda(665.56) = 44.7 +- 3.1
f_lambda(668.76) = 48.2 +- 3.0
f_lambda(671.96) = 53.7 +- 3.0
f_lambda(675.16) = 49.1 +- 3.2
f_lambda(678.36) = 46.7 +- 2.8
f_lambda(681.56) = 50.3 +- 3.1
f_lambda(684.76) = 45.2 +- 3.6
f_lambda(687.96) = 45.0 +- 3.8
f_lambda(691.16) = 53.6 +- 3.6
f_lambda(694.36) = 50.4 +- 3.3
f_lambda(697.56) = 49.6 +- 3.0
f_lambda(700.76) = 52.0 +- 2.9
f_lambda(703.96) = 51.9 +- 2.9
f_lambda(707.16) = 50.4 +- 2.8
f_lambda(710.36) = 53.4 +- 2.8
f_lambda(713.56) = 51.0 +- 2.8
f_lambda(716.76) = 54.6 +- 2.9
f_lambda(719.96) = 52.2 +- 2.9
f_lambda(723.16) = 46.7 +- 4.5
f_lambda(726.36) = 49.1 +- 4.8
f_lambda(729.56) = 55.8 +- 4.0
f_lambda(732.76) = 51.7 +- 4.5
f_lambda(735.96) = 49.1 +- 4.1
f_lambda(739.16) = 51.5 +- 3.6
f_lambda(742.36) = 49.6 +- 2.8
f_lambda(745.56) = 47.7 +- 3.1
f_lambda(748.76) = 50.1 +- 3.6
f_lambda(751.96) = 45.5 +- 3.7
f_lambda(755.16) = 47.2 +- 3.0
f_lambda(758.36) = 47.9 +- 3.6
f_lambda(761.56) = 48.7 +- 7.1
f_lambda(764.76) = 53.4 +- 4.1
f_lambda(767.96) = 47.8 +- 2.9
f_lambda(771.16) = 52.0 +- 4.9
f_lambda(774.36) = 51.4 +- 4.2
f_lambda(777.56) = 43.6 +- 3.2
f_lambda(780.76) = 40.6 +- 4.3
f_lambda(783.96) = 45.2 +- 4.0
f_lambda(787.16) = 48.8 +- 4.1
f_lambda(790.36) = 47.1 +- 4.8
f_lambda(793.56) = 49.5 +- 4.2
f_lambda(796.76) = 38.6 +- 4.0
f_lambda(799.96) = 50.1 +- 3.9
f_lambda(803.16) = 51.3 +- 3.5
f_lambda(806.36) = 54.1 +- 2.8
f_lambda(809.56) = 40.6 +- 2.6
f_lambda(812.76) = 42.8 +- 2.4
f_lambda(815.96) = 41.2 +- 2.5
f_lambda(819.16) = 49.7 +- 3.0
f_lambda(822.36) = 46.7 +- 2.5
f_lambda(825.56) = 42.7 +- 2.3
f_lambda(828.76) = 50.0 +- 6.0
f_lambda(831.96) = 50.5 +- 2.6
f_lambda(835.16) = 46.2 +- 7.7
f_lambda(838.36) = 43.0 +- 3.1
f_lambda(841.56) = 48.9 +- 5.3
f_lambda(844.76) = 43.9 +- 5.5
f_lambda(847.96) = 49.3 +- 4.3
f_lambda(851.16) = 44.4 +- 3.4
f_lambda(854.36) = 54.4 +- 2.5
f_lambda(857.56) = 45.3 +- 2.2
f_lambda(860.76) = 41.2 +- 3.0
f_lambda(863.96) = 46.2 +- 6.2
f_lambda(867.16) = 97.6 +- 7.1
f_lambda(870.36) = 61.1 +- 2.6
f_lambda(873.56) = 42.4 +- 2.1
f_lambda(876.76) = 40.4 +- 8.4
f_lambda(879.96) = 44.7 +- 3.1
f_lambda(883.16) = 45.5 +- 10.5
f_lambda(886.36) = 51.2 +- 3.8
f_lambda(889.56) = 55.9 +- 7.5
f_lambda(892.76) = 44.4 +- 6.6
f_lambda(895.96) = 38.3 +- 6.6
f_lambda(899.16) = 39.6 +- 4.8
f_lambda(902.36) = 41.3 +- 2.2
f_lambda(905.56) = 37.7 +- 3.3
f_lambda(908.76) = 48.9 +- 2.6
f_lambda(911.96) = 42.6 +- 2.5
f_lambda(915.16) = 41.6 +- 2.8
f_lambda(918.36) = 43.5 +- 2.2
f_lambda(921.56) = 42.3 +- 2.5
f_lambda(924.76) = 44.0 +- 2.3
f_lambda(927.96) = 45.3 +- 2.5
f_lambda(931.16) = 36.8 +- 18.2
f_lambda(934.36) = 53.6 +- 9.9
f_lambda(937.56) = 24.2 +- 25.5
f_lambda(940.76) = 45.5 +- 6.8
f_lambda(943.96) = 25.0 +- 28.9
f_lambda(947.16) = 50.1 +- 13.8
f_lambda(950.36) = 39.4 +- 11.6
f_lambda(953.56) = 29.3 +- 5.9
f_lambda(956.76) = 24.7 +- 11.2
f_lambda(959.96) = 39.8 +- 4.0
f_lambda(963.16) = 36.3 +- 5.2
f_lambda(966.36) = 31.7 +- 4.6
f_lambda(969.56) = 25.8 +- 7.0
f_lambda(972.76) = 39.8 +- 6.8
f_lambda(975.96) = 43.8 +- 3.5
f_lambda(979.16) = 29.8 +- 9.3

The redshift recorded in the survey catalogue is 0.32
